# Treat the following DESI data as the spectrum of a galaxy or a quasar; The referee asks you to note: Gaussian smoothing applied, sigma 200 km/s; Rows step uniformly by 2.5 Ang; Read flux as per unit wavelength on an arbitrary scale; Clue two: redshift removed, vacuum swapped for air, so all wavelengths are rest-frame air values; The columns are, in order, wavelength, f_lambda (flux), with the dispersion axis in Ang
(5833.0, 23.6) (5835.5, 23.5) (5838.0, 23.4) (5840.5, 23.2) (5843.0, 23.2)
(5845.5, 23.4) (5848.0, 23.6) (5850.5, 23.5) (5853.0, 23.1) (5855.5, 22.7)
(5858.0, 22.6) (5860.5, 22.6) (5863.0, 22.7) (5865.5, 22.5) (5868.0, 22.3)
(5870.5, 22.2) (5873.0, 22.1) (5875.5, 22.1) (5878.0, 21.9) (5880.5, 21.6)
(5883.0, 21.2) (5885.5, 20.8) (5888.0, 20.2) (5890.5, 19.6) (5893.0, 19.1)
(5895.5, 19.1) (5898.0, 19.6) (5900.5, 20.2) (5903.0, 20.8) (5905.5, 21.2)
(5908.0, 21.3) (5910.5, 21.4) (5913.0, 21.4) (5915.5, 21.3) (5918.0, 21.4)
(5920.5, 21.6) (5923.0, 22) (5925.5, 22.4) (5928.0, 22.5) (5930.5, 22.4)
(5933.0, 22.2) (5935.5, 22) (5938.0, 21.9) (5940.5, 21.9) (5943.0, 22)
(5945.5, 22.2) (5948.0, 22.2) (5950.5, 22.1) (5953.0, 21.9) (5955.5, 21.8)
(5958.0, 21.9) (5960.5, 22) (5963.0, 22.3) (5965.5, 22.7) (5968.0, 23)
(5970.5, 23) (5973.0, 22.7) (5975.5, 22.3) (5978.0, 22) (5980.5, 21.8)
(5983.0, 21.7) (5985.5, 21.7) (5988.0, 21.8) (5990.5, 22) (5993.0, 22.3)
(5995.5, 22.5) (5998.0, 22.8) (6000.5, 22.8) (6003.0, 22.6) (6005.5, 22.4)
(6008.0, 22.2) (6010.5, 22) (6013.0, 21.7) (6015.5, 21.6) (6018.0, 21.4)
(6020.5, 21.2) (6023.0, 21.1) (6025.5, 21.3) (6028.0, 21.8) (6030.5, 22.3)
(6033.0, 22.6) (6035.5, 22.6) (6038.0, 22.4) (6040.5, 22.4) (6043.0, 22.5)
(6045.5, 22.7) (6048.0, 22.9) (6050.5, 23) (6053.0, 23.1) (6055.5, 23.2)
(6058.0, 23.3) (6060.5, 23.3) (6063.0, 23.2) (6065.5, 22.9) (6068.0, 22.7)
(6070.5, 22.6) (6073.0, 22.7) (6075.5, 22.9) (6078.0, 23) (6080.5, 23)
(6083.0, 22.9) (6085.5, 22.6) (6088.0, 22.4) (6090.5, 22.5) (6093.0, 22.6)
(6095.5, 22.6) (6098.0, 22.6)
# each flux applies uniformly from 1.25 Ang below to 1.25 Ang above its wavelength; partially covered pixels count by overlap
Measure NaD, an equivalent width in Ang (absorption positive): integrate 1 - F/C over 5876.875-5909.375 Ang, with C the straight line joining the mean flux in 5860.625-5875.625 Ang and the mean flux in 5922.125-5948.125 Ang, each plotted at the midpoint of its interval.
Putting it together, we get 2.6 Ang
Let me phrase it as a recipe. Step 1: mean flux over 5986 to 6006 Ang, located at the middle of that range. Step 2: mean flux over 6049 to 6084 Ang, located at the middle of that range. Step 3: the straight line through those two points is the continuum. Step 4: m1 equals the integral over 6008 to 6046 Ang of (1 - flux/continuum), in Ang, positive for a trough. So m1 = 1.14 Ang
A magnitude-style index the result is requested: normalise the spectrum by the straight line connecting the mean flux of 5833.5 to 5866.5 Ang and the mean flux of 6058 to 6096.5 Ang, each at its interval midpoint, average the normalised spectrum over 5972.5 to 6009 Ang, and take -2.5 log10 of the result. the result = 0.03 mag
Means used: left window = 23.1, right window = 22.8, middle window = 22.2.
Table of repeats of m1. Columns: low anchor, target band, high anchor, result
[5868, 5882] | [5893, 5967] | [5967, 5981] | 2.2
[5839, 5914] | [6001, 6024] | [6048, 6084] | 0.8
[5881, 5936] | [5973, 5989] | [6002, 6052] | -0.2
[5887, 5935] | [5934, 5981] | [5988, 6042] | -1.5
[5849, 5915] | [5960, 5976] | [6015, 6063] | -0.5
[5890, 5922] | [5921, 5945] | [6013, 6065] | -1.3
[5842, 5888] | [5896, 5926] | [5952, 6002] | 1.6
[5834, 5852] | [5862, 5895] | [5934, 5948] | 2.2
